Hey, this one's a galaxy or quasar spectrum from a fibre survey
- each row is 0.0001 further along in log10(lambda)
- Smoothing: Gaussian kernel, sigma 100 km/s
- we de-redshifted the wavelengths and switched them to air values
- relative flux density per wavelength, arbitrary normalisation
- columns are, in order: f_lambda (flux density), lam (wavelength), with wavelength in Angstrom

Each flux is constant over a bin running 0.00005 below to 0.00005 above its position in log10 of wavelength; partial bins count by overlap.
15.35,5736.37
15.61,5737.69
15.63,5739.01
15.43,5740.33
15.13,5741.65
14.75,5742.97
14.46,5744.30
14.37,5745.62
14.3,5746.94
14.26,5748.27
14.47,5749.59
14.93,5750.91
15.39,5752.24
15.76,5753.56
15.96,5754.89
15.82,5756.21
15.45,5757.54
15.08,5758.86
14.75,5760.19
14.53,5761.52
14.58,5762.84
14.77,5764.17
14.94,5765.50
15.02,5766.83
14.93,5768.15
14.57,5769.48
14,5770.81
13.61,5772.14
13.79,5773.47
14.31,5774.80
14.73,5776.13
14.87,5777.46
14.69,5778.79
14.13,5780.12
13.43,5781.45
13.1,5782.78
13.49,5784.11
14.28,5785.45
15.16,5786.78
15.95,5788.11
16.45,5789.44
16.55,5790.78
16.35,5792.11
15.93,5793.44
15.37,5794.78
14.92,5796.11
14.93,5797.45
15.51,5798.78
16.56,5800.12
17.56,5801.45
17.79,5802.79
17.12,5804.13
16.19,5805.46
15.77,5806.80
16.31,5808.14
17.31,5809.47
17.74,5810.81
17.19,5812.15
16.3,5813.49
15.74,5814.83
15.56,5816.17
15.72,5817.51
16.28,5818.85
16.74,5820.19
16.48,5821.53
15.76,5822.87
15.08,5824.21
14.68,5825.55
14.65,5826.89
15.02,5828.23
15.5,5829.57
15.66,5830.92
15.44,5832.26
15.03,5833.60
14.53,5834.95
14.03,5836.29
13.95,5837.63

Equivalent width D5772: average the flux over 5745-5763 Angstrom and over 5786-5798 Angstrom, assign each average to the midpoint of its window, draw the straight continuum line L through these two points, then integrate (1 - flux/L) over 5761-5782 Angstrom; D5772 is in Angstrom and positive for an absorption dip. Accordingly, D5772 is 1.2 Angstrom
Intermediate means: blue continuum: 15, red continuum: 15.7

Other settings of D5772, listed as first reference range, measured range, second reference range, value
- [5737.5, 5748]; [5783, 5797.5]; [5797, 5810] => 0.7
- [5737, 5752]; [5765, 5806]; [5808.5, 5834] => 0.7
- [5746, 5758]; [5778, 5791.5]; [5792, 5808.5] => 0.9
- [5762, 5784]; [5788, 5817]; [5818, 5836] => -2.7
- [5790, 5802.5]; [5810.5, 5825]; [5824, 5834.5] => -0.7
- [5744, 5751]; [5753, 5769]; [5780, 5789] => -0.8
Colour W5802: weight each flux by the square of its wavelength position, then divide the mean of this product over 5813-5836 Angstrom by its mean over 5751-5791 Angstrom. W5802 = 1.07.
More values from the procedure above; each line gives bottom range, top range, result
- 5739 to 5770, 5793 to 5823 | 1.11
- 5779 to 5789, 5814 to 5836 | 1.10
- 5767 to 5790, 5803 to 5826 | 1.14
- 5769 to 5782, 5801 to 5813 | 1.21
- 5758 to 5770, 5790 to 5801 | 1.08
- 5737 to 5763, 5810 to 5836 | 1.07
